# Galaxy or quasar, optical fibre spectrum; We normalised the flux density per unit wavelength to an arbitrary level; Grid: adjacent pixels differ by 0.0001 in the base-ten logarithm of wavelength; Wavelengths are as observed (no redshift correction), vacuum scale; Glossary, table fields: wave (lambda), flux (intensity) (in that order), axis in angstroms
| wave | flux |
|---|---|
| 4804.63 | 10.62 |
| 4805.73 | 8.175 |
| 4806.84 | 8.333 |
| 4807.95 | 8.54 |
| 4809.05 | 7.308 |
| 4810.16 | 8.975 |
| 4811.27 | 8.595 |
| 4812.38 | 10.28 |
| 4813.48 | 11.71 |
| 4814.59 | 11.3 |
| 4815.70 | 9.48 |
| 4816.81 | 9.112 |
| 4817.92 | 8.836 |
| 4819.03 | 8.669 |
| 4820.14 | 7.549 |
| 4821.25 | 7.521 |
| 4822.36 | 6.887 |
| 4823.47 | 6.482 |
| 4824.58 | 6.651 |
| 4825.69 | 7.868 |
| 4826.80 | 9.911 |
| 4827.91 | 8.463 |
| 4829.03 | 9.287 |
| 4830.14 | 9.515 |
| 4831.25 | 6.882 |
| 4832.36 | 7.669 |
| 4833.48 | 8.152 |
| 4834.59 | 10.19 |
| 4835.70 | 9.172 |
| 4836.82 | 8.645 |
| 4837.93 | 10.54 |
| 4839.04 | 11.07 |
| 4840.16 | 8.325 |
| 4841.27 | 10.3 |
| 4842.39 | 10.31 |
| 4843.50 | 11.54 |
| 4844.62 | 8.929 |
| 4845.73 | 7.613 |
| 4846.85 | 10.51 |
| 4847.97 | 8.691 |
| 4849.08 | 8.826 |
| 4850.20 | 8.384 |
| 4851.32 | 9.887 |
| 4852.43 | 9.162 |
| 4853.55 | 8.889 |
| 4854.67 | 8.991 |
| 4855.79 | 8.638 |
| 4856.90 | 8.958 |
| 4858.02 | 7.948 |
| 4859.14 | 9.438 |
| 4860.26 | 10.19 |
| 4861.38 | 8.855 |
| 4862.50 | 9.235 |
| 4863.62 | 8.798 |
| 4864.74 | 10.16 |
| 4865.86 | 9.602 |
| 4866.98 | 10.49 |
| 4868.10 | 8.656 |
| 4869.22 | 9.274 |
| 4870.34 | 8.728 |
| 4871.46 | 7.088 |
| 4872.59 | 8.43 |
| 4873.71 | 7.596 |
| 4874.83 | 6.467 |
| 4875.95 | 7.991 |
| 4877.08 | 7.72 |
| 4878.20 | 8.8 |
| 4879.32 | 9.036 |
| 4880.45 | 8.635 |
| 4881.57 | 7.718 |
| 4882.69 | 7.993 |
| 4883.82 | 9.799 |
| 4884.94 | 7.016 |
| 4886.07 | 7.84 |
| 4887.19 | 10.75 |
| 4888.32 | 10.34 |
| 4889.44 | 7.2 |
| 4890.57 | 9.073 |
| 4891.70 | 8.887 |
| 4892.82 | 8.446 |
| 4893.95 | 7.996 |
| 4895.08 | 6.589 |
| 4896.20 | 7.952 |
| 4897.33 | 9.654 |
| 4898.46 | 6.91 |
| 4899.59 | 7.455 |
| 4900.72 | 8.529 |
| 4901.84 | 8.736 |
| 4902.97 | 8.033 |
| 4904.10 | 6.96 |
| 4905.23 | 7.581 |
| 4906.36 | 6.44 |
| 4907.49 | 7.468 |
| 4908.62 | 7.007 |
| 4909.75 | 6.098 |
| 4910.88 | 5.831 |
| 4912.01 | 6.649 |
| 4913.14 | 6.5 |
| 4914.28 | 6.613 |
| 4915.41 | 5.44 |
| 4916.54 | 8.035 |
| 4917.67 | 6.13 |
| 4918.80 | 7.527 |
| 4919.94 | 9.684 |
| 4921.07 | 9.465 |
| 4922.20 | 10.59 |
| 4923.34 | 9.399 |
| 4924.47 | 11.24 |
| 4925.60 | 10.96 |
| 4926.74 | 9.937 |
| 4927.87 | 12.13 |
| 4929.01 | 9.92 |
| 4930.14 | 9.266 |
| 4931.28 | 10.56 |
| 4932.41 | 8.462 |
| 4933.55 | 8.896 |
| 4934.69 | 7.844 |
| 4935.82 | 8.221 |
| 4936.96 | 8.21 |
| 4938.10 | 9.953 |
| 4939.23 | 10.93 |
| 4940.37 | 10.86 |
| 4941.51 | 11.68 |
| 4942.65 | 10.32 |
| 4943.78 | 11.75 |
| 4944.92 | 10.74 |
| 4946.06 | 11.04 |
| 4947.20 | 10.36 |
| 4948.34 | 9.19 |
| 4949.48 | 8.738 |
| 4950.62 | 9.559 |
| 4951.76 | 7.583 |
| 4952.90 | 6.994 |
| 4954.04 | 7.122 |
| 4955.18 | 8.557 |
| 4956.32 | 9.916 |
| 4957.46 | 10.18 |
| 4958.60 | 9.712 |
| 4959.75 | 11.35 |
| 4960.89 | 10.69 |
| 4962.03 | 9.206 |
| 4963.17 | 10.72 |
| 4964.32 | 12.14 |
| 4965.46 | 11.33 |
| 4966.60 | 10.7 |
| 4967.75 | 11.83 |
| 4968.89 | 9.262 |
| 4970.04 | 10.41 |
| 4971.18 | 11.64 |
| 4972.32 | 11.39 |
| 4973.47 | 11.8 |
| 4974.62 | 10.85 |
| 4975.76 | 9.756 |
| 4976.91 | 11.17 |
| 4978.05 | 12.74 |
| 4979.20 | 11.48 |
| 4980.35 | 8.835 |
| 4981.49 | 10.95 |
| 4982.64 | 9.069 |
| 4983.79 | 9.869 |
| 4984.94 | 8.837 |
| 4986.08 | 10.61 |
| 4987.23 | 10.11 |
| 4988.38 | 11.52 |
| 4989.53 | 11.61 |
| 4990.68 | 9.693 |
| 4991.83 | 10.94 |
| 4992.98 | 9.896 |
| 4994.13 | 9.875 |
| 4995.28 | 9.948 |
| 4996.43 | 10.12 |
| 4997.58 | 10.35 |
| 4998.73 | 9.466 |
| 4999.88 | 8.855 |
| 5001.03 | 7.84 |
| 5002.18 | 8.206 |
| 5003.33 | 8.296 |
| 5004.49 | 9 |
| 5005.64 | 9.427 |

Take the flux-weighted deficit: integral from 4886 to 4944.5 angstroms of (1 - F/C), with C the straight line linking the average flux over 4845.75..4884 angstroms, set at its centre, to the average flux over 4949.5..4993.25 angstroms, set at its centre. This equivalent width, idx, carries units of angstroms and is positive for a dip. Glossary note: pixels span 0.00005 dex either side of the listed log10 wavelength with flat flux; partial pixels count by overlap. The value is 5.2 angstroms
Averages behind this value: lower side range 8.78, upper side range 10.2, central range 8.65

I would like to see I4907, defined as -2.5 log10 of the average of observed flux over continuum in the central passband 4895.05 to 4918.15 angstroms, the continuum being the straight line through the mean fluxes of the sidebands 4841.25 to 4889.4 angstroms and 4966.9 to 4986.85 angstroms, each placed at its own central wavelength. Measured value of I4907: 0.305 mag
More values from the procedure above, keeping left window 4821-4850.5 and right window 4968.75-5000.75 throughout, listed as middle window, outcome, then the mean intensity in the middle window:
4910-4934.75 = 0.13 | 8.67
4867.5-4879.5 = 0.14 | 8.14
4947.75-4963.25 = 0.10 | 9.21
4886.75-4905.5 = 0.14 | 8.29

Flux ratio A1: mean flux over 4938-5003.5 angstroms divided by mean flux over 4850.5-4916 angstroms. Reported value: 1.24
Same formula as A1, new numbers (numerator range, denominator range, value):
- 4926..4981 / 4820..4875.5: 1.15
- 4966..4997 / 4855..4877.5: 1.21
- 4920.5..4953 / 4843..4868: 1.07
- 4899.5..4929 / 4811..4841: 0.92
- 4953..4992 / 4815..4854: 1.18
